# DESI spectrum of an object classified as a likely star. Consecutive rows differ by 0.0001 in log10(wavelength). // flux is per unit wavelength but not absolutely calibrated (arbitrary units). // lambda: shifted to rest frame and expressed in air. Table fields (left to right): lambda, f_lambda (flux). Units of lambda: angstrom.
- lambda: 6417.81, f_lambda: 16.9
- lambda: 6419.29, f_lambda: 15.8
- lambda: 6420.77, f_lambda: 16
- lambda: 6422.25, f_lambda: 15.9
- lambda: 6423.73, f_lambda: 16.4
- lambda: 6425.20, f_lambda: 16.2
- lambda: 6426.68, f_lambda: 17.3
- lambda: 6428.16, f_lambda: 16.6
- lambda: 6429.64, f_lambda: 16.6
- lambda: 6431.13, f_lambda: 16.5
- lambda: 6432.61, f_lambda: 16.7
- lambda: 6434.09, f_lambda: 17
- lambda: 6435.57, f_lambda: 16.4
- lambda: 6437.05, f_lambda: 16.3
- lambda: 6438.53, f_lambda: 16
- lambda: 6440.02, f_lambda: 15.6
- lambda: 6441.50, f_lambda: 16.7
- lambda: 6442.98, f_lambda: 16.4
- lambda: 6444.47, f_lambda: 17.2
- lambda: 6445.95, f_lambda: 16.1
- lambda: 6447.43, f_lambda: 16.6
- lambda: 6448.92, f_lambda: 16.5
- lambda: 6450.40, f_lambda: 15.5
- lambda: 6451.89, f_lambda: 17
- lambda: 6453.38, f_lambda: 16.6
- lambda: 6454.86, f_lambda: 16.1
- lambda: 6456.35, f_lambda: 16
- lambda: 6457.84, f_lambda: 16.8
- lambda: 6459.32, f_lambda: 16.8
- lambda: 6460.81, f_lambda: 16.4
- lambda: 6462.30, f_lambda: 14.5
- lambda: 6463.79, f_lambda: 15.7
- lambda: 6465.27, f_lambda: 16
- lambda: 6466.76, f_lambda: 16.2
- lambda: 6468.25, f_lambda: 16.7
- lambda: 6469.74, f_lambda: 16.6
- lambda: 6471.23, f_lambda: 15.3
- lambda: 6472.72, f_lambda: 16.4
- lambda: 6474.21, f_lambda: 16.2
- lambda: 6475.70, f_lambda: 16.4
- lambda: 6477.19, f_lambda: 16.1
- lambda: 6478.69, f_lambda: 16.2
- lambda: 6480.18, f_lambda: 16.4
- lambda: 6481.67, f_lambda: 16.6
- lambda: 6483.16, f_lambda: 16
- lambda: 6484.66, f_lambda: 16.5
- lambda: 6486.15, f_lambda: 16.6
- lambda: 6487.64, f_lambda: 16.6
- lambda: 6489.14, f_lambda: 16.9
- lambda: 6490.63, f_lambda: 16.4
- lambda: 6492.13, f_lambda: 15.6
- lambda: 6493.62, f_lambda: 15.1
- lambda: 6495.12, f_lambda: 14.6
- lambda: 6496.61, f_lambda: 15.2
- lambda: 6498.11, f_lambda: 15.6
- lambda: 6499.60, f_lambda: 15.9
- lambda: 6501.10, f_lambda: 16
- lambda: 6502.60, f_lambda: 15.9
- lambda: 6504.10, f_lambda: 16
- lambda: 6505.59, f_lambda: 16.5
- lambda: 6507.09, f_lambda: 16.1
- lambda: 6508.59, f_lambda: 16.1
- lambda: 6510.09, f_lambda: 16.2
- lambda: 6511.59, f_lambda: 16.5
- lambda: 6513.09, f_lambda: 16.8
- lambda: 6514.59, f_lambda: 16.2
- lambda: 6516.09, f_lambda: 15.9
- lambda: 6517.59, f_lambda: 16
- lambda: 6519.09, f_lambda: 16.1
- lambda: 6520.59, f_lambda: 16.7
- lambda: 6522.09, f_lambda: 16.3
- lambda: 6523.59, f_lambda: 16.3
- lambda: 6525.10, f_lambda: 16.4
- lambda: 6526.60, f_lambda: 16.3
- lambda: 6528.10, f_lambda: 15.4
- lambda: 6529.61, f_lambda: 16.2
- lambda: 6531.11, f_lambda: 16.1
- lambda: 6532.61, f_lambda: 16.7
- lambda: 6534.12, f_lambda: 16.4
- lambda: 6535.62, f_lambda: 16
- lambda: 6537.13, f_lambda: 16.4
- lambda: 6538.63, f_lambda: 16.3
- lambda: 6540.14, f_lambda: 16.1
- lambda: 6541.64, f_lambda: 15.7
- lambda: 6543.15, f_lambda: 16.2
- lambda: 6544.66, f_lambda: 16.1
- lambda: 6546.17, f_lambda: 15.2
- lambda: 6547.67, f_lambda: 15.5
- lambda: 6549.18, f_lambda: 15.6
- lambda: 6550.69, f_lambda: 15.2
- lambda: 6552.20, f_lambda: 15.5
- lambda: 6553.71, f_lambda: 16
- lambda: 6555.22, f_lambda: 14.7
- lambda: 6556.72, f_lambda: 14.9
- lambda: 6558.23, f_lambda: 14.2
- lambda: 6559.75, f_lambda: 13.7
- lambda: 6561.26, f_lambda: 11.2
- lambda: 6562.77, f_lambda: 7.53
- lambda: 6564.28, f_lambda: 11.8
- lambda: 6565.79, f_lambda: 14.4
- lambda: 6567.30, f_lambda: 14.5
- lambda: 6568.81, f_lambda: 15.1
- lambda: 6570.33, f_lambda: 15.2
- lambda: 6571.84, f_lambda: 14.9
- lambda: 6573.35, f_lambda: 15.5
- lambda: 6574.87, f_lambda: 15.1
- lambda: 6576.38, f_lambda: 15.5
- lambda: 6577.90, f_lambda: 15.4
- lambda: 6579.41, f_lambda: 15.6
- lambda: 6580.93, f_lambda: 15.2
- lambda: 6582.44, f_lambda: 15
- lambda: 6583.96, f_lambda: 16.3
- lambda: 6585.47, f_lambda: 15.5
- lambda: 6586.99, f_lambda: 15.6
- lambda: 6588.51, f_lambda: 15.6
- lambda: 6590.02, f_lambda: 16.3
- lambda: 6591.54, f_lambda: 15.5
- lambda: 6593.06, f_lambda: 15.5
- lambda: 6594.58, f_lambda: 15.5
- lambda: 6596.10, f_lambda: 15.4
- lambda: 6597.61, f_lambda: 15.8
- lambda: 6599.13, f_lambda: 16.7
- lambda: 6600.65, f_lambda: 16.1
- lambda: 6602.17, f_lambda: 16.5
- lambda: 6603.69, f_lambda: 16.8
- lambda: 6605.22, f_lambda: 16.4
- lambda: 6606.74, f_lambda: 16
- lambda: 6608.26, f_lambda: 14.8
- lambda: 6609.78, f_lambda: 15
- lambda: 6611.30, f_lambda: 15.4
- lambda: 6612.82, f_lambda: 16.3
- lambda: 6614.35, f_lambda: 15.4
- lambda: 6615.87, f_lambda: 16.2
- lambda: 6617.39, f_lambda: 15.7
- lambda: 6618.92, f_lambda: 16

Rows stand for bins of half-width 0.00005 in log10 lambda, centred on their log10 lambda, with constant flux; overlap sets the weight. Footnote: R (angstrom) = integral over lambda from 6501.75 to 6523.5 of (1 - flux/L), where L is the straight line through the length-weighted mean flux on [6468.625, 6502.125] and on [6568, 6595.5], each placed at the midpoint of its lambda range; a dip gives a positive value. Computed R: -0.5 angstrom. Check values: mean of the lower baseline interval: 16.1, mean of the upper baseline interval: 15.5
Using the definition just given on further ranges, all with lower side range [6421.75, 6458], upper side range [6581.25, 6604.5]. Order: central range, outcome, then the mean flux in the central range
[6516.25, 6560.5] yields 0.74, 15.8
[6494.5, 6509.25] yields 0.37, 15.8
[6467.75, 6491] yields -0.11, 16.4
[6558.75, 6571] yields 2.32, 12.9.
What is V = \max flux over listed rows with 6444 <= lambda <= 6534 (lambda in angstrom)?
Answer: 17.2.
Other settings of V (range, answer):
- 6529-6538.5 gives 16.7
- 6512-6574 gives 16.8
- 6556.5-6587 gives 16.3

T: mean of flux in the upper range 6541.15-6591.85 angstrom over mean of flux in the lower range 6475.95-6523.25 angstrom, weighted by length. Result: 0.9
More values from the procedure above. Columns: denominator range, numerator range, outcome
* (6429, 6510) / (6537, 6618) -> 0.94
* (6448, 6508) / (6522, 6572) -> 0.94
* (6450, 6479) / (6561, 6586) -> 0.89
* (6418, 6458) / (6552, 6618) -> 0.92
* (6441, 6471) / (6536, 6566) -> 0.90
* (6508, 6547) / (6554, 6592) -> 0.90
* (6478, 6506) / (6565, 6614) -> 0.97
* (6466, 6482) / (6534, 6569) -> 0.91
